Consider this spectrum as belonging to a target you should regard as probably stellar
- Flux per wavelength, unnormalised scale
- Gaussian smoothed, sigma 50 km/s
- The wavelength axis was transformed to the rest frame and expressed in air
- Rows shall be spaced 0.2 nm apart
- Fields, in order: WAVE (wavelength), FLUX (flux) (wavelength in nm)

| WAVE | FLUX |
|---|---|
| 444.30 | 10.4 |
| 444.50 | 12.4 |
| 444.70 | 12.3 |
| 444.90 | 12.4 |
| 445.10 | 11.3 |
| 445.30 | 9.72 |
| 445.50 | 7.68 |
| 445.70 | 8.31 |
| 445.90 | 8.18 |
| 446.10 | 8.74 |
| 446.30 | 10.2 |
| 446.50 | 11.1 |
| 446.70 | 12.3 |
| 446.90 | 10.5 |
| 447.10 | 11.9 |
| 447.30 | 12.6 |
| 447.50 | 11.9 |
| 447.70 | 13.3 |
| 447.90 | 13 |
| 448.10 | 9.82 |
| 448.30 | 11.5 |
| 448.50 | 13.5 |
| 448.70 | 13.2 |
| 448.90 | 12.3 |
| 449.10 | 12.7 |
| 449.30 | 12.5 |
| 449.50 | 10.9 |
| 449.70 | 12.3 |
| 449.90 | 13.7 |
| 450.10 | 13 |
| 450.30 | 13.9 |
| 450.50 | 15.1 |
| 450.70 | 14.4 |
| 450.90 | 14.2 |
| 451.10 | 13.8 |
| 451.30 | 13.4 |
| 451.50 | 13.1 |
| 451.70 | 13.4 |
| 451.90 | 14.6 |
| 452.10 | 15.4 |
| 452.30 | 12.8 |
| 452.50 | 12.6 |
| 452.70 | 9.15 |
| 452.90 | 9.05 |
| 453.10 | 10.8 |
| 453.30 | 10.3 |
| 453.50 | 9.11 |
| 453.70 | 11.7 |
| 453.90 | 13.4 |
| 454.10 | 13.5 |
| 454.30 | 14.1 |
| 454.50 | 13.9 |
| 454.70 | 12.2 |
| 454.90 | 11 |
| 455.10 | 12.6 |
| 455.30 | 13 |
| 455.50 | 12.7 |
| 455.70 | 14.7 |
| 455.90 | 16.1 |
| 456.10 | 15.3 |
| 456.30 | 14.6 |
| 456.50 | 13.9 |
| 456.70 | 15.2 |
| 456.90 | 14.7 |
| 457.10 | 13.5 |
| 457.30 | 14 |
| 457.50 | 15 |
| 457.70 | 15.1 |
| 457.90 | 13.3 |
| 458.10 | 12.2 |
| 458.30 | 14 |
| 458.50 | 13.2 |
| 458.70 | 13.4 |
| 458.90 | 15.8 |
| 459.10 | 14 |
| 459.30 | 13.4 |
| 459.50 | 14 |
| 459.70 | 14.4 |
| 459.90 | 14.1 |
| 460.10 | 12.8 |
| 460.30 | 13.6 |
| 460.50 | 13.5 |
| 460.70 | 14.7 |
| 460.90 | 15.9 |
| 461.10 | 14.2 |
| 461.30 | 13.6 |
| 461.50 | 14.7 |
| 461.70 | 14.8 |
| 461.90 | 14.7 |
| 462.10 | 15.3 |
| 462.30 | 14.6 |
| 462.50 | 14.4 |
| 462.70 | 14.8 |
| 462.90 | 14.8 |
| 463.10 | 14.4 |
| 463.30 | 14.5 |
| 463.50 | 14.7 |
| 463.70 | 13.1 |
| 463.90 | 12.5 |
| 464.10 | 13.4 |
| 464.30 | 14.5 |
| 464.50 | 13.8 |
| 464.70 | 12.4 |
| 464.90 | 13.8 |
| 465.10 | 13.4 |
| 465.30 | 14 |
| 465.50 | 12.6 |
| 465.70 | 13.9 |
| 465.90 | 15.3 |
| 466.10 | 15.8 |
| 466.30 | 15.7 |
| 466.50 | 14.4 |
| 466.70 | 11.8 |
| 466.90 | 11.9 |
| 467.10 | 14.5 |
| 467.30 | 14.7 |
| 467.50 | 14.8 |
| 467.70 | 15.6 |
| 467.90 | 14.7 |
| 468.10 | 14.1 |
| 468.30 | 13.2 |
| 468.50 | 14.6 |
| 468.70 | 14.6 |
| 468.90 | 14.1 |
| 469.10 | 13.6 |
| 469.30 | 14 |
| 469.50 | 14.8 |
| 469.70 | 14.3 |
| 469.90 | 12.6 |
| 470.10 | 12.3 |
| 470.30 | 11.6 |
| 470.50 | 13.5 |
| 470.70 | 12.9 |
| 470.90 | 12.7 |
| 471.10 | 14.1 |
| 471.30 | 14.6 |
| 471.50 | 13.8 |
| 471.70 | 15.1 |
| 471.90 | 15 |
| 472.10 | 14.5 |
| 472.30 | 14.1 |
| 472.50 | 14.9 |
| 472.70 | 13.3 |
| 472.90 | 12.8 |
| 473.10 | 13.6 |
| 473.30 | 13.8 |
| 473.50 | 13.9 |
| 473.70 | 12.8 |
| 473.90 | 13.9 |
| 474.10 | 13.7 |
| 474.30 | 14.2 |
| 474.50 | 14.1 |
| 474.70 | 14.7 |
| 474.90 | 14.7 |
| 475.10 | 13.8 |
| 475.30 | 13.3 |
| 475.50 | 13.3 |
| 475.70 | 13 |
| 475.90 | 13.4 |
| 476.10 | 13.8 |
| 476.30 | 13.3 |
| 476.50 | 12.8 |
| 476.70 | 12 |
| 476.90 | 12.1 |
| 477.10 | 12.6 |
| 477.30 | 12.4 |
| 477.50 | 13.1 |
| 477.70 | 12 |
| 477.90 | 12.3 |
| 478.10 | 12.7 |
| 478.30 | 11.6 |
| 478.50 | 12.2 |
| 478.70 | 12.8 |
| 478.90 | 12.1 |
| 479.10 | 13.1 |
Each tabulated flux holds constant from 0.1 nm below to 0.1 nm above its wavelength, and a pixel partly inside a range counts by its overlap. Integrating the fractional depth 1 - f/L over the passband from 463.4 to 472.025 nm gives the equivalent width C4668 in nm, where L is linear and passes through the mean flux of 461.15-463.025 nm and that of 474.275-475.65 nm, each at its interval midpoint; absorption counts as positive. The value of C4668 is 0.27 nm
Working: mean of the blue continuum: 14.6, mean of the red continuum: 14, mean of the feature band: 13.9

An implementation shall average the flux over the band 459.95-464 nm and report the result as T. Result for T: 14.3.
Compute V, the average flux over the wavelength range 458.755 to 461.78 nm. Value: 14.2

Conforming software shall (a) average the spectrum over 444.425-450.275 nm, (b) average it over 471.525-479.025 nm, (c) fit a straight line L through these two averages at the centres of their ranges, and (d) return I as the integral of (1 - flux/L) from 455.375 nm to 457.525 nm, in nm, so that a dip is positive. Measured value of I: -0.42 nm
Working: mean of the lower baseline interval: 11.5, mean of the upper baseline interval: 13.3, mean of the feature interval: 14.5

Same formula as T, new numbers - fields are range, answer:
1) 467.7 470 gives 14.1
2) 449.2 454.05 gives 12.6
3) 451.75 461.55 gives 13.4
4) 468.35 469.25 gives 14.2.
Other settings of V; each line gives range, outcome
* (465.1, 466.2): 14.2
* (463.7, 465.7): 13.4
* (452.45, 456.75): 12.6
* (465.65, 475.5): 14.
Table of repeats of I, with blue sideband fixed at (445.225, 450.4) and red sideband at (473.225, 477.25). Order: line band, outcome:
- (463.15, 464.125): -0.08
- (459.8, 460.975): -0.16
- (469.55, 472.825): -0.14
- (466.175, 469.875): -0.35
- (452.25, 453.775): 0.16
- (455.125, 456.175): -0.19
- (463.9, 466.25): -0.21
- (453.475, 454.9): -0.08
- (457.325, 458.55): -0.16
